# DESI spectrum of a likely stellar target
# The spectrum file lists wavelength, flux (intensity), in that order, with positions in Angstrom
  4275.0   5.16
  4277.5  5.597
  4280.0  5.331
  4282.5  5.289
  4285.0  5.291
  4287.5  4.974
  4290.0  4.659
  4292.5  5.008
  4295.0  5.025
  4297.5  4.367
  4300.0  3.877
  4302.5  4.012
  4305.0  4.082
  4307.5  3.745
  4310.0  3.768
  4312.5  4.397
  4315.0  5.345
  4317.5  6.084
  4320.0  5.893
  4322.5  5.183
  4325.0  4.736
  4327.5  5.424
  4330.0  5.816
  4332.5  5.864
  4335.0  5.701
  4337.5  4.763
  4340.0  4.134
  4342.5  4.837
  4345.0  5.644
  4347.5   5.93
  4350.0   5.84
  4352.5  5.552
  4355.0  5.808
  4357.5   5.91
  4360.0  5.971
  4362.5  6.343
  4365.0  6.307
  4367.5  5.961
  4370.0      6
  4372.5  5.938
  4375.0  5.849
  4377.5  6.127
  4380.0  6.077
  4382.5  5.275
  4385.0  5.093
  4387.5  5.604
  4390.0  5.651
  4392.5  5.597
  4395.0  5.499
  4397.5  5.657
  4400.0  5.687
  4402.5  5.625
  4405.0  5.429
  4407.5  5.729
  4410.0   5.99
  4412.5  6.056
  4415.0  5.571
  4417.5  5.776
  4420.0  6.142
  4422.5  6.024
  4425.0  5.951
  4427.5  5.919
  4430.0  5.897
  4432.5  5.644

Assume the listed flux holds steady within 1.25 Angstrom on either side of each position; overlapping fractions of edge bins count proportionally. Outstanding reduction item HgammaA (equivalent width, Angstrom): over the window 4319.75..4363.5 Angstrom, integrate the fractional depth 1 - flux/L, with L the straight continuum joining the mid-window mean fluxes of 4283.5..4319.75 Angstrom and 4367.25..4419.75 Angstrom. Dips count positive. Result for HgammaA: -3.3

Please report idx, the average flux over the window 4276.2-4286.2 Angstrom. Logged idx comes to 5.38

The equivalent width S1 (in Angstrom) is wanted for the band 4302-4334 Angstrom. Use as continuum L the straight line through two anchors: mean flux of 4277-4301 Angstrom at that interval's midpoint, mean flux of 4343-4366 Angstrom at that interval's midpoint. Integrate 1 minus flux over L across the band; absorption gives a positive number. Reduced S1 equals 2.3 Angstrom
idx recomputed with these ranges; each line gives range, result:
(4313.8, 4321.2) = 5.78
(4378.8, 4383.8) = 5.67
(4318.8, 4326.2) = 5.27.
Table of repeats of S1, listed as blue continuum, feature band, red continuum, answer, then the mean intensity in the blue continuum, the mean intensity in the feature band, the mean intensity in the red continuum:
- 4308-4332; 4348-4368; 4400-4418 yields -2.1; 5.16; 5.96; 5.73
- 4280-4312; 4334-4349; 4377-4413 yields -0.3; 4.54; 5.17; 5.66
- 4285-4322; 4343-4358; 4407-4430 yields -1.5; 4.69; 5.73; 5.91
